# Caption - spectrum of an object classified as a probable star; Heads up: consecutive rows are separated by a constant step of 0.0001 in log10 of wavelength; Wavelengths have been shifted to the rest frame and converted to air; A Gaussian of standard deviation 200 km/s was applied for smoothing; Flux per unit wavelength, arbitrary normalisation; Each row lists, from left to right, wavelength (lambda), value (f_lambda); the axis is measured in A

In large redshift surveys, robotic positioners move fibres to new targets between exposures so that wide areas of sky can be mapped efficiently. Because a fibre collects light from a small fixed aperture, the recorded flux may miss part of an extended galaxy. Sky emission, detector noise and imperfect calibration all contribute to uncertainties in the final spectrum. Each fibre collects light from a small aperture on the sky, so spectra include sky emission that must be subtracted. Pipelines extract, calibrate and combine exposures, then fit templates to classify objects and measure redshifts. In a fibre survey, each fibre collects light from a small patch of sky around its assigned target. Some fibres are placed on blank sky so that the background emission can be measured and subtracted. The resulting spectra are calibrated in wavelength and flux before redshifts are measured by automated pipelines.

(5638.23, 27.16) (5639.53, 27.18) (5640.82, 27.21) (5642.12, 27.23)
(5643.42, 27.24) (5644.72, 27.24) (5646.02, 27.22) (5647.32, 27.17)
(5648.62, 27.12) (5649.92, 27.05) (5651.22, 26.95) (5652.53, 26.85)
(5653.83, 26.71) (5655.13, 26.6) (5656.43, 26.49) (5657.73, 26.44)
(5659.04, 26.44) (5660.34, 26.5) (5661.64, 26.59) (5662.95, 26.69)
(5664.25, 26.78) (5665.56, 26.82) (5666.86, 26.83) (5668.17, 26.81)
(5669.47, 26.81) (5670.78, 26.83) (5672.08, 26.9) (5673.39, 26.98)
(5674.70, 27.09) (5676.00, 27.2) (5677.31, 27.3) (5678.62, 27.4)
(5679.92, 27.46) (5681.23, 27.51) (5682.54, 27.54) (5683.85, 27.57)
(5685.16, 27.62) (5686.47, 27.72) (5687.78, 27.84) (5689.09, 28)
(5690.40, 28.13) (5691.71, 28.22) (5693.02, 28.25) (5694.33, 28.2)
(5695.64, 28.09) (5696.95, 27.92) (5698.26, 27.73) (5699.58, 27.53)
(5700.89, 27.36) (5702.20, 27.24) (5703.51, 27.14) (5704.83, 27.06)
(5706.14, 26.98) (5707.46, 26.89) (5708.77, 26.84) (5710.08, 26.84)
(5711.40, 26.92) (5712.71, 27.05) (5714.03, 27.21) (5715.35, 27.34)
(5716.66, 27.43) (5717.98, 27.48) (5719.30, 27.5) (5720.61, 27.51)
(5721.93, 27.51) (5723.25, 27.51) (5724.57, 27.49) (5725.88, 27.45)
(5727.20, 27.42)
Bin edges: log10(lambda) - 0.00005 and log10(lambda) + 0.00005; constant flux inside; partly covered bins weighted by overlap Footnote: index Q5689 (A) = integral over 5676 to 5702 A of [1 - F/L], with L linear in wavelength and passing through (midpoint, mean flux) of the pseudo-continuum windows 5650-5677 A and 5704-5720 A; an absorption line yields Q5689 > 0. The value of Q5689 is -0.7 A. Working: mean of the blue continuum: 26.8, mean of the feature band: 27.7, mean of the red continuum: 27.1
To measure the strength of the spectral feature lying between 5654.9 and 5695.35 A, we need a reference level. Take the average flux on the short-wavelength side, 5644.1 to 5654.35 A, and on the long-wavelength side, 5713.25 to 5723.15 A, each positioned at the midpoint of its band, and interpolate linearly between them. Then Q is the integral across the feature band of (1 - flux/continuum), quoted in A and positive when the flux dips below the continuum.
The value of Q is -0.1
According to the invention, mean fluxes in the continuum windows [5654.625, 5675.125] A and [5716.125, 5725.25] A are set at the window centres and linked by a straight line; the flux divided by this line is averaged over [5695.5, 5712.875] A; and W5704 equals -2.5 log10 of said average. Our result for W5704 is 0.001 mag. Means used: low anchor 26.7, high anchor 27.5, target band 27.2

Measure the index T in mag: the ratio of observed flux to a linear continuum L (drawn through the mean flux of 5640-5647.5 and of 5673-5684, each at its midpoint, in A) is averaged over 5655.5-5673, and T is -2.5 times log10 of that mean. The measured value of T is 0.02 mag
